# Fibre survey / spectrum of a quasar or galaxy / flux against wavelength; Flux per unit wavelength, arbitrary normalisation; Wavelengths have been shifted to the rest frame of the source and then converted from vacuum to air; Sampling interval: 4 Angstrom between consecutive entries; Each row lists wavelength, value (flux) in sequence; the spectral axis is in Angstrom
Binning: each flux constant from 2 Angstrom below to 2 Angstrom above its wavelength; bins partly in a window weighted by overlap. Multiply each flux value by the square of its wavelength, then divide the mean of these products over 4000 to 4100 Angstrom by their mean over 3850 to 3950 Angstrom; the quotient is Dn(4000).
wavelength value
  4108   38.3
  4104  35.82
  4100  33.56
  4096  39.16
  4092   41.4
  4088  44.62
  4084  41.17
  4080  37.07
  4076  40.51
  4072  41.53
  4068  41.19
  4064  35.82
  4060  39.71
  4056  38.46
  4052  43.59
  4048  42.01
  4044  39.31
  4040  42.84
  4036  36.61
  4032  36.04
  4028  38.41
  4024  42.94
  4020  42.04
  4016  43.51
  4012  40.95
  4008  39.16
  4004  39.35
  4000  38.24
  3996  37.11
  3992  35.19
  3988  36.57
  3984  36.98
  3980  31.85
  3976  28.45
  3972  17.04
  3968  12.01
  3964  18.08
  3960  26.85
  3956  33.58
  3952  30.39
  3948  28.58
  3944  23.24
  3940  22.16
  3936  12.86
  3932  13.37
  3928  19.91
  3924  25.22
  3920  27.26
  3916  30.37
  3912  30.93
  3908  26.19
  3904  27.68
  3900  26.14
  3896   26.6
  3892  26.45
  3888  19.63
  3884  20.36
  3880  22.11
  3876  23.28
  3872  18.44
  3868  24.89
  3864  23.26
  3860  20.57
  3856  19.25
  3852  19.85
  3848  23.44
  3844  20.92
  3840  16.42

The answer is 1.9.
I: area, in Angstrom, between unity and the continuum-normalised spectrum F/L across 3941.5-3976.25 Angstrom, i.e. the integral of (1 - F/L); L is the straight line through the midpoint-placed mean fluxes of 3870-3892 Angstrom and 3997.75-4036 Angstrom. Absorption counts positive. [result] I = 8.4 Angstrom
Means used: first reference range 21.3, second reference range 39.9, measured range 24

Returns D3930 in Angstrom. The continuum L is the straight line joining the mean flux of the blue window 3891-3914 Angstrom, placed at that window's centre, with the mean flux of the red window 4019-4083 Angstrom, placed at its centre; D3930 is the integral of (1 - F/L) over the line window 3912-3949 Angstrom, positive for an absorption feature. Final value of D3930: 8.4 Angstrom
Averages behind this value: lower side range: 27.4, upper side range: 39.9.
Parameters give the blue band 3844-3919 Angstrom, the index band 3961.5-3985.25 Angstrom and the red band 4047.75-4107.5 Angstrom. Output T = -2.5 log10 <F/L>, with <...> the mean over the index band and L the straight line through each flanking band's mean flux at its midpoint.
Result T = 0.30 mag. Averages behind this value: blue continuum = 23.8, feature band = 23.7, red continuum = 39.6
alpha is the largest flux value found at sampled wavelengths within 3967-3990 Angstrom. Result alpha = 36.98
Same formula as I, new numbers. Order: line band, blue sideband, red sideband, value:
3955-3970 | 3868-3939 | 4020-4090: 3.9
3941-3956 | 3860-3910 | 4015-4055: 1.5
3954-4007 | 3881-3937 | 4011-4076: 4.2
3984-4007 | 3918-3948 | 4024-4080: -4.8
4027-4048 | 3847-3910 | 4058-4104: -1.8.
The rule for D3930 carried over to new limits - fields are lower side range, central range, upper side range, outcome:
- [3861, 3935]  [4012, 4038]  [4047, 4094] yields -2.8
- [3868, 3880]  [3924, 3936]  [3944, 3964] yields 4.0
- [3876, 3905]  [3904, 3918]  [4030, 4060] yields -1.6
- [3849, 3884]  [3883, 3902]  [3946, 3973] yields -1.6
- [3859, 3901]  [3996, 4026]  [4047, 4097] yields -4.9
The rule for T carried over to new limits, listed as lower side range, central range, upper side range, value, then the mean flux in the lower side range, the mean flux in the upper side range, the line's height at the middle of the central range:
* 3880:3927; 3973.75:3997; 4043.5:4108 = -0.05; 25.8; 39.6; 32.4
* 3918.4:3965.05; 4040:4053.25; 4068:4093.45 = -0.14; 23.5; 41.1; 36.8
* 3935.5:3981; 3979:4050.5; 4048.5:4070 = -0.19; 23.9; 39.9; 32.9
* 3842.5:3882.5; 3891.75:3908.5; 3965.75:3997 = -0.12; 21.6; 29.1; 24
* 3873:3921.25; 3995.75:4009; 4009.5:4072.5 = -0.07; 25.4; 40.3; 36.3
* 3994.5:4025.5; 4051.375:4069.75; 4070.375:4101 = 0.02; 40.4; 40.1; 40.2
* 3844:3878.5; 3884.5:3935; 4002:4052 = 0.10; 21.6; 40.4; 27.1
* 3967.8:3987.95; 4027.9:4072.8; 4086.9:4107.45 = -0.16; 27.5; 38.6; 34.3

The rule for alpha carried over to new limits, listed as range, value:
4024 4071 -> 43.59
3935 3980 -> 33.58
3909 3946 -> 30.93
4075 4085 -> 41.17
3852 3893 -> 26.45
